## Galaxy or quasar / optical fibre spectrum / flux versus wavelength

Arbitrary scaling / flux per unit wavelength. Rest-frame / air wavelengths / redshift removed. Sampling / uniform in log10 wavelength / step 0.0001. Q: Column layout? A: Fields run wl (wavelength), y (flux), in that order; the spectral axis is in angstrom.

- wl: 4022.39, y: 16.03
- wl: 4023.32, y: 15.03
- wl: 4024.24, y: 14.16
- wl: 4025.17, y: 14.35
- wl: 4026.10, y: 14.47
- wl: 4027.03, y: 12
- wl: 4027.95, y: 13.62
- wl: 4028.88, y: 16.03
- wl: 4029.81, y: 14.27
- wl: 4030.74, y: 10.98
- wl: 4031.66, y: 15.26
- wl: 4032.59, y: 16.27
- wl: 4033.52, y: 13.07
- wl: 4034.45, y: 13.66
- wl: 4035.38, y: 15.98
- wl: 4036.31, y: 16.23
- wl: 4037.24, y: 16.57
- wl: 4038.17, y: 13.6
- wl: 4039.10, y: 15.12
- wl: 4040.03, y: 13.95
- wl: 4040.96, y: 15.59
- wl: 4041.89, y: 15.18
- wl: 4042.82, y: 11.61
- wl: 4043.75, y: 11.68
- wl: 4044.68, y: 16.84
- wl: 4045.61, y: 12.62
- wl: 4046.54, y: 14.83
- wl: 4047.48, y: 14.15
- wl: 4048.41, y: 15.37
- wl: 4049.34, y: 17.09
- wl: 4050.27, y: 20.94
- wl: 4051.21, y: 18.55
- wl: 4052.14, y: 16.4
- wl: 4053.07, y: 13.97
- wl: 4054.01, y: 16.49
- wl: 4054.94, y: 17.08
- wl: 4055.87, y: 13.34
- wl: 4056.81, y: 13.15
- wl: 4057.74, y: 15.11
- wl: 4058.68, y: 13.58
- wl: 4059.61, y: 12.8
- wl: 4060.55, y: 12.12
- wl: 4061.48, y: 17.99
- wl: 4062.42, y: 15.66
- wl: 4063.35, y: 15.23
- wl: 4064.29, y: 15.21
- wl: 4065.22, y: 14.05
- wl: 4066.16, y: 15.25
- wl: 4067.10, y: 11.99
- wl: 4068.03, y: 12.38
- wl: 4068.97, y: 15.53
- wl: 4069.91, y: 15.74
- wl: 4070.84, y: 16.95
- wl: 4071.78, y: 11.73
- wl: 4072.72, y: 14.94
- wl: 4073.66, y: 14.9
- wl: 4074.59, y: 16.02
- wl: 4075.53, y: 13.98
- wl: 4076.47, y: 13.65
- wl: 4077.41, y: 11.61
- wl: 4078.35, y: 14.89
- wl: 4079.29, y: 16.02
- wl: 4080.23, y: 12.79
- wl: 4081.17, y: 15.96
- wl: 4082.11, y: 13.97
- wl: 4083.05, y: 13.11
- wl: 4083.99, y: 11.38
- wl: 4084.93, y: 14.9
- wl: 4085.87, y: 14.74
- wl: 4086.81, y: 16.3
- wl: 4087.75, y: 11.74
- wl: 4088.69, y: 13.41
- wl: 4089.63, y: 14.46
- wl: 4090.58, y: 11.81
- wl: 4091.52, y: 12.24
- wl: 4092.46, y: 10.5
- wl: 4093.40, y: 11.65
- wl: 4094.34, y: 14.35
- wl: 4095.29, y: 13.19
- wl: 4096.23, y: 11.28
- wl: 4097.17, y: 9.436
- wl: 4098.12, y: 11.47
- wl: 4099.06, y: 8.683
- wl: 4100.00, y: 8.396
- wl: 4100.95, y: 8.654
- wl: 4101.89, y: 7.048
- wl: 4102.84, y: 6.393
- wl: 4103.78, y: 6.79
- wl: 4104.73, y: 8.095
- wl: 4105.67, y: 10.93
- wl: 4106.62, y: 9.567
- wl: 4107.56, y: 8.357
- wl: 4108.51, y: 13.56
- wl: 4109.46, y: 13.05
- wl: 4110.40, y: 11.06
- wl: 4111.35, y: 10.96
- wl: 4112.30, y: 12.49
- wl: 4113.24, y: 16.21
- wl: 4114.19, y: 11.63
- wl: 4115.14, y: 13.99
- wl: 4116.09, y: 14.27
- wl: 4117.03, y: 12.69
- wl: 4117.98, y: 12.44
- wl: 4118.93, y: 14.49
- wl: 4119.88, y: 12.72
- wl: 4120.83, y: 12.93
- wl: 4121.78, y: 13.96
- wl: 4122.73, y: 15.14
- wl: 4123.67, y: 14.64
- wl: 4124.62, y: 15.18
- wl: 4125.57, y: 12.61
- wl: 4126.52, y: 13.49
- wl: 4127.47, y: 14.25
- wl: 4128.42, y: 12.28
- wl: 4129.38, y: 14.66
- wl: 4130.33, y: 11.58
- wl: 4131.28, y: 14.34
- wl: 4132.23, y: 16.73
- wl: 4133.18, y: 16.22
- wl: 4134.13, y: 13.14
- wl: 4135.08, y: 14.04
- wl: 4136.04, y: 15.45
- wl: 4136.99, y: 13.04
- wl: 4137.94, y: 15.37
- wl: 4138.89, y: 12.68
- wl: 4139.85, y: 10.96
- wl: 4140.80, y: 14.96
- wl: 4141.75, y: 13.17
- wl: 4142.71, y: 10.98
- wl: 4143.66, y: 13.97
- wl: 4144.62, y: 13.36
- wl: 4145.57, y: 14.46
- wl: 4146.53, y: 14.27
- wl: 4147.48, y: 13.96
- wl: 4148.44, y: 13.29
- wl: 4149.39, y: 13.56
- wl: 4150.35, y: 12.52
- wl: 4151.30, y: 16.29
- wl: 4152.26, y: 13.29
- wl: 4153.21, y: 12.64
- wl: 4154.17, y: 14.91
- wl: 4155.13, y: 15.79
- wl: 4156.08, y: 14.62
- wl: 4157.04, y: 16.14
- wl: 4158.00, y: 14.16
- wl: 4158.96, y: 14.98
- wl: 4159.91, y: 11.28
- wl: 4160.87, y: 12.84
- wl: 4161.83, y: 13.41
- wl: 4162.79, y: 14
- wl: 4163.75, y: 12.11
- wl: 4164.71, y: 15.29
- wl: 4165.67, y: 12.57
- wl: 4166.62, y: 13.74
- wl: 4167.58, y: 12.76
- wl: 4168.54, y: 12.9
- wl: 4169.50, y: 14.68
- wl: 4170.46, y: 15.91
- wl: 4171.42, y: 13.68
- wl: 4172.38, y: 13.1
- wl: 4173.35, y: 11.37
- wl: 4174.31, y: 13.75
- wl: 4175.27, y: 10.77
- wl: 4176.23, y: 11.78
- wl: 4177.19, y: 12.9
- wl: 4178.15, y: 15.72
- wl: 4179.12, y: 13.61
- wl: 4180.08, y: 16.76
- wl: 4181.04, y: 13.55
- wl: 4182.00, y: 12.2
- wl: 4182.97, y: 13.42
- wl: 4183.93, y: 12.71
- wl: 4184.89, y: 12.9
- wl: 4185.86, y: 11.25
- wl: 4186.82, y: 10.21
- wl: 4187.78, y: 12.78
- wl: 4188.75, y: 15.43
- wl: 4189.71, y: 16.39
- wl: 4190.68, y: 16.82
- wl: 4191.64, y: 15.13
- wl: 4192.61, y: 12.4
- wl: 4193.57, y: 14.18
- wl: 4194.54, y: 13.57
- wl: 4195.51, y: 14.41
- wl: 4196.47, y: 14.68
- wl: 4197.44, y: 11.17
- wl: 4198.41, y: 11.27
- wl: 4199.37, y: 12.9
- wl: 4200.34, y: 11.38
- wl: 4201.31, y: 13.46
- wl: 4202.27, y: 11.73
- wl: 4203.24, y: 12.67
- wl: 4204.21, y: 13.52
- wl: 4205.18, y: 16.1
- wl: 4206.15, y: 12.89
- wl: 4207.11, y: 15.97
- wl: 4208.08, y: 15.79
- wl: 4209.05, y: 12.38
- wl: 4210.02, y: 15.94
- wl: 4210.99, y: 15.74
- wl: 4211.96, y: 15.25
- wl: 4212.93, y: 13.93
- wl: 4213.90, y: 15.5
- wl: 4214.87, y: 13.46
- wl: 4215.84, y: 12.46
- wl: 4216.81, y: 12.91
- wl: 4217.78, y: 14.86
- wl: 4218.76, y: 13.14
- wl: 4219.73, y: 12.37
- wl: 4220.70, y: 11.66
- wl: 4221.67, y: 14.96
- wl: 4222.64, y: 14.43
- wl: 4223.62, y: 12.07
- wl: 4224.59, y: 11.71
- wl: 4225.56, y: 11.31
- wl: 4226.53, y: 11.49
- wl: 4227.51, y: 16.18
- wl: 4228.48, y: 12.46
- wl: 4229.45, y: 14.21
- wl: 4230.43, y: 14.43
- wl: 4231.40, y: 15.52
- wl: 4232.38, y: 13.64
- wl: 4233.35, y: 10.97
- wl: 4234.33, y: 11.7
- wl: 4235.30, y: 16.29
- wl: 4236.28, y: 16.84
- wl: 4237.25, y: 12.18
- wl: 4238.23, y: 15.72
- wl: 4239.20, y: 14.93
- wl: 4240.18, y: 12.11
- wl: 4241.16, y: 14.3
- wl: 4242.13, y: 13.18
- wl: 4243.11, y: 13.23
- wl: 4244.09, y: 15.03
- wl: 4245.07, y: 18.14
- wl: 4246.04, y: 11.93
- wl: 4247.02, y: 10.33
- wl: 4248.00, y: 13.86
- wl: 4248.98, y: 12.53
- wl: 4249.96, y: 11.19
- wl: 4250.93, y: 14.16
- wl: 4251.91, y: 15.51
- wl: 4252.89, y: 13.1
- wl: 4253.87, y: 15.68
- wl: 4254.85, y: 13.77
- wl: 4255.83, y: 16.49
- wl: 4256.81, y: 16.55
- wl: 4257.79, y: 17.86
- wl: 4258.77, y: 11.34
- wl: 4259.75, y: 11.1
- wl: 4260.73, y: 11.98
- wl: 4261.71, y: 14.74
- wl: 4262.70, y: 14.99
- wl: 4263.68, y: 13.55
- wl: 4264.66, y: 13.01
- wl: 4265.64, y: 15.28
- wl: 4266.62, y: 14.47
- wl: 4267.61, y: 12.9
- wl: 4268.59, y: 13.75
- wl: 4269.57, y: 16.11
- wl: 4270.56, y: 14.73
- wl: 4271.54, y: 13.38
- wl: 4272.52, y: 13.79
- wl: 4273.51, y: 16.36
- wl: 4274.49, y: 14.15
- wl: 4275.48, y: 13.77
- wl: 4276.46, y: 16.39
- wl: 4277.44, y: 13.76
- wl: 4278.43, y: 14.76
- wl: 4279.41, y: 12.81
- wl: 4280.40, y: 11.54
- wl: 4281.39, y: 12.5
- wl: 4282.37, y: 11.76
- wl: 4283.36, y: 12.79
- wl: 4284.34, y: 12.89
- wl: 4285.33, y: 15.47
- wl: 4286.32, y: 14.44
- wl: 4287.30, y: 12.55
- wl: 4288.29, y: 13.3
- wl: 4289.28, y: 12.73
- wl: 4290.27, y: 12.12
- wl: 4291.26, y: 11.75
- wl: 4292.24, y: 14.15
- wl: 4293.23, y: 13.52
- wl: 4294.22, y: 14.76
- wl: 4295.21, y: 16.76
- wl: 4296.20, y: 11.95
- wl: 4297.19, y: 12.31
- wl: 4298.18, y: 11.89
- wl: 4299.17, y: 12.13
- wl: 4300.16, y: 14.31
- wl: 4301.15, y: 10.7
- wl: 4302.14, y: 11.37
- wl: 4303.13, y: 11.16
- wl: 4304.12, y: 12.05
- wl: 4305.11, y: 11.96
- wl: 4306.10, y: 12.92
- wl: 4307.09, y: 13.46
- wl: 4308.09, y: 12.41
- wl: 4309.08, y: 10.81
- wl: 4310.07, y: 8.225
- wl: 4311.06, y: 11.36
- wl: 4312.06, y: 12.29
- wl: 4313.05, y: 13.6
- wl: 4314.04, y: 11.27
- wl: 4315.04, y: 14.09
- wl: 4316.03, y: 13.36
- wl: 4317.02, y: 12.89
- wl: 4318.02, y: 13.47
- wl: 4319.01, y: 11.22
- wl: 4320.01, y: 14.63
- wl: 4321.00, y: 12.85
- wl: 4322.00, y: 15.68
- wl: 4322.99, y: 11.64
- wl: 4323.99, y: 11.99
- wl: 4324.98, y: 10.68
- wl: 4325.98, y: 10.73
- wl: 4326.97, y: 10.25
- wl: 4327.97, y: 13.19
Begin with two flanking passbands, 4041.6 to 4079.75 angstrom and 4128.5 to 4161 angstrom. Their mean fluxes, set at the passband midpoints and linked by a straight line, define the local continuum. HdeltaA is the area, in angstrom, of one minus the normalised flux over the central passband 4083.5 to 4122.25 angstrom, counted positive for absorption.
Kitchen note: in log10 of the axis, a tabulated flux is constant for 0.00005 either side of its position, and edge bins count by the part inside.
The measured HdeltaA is 7.0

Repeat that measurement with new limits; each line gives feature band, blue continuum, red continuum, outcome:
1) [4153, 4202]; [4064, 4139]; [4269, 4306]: -1.6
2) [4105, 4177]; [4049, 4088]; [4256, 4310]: 4.3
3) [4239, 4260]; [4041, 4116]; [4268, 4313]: -1.3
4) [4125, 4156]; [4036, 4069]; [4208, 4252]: 1.0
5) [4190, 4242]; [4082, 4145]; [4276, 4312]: -4.3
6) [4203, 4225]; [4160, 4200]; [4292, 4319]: -1.3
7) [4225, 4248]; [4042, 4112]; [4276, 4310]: -1.3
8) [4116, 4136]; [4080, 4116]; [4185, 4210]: -2.7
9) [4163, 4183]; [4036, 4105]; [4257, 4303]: 0.2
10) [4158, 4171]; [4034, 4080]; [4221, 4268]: 0.6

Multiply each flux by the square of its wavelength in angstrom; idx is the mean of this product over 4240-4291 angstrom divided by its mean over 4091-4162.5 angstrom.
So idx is 1.15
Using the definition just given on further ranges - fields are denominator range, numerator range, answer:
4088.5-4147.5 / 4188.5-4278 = 1.18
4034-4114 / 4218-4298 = 1.11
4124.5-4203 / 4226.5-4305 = 1.05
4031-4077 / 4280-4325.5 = 0.96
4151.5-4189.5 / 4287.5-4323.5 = 1.00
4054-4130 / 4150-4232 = 1.10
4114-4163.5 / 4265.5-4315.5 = 1.02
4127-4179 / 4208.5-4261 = 1.05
